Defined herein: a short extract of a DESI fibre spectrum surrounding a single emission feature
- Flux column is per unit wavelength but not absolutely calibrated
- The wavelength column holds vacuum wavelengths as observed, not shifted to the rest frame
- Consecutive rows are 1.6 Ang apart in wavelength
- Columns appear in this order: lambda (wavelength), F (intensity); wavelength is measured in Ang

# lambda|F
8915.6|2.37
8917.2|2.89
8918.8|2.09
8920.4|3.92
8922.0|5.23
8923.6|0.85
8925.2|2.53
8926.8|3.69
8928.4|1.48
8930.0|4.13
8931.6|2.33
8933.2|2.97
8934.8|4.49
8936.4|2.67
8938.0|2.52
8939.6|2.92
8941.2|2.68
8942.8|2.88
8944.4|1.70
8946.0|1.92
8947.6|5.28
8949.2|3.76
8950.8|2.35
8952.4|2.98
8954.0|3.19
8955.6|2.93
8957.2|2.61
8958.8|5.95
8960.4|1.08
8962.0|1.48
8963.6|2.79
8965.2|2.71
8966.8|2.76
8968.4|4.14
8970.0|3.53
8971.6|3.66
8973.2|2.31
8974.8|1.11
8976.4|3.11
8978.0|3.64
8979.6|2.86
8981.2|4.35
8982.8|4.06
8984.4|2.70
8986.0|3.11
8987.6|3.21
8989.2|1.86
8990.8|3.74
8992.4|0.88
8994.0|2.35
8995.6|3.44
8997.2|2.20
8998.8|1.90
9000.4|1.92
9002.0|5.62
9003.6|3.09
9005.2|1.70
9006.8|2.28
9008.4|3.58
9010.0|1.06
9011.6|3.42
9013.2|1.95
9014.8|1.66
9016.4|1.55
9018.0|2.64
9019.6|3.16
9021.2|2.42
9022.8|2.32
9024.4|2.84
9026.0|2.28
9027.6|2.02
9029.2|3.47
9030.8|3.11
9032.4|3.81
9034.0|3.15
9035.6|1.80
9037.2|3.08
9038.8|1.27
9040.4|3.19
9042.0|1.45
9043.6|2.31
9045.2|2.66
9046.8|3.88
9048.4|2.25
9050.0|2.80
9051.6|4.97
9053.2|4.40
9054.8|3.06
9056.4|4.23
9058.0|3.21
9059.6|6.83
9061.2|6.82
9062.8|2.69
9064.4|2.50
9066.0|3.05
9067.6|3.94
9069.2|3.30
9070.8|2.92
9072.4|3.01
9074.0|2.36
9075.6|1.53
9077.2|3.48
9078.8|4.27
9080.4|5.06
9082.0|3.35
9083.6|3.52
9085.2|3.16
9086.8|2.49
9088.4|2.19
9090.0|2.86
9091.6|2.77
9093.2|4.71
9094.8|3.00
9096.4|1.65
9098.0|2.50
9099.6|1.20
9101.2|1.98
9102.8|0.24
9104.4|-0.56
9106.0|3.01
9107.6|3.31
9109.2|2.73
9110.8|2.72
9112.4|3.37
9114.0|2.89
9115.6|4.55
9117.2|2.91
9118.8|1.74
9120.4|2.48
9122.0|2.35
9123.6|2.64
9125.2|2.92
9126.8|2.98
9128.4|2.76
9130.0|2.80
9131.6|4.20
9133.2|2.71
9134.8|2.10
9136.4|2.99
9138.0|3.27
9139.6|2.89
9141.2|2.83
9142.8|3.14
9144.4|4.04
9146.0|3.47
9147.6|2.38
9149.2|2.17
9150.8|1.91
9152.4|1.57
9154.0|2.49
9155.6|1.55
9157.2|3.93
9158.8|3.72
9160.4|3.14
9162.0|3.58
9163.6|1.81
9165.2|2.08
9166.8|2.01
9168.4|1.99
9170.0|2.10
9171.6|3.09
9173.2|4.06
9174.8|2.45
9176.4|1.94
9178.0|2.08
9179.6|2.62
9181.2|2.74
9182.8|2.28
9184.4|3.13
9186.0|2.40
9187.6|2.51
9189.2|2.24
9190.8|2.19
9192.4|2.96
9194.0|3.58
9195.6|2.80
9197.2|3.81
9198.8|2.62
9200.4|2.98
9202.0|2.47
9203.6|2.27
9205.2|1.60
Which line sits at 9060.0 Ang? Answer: [S II]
